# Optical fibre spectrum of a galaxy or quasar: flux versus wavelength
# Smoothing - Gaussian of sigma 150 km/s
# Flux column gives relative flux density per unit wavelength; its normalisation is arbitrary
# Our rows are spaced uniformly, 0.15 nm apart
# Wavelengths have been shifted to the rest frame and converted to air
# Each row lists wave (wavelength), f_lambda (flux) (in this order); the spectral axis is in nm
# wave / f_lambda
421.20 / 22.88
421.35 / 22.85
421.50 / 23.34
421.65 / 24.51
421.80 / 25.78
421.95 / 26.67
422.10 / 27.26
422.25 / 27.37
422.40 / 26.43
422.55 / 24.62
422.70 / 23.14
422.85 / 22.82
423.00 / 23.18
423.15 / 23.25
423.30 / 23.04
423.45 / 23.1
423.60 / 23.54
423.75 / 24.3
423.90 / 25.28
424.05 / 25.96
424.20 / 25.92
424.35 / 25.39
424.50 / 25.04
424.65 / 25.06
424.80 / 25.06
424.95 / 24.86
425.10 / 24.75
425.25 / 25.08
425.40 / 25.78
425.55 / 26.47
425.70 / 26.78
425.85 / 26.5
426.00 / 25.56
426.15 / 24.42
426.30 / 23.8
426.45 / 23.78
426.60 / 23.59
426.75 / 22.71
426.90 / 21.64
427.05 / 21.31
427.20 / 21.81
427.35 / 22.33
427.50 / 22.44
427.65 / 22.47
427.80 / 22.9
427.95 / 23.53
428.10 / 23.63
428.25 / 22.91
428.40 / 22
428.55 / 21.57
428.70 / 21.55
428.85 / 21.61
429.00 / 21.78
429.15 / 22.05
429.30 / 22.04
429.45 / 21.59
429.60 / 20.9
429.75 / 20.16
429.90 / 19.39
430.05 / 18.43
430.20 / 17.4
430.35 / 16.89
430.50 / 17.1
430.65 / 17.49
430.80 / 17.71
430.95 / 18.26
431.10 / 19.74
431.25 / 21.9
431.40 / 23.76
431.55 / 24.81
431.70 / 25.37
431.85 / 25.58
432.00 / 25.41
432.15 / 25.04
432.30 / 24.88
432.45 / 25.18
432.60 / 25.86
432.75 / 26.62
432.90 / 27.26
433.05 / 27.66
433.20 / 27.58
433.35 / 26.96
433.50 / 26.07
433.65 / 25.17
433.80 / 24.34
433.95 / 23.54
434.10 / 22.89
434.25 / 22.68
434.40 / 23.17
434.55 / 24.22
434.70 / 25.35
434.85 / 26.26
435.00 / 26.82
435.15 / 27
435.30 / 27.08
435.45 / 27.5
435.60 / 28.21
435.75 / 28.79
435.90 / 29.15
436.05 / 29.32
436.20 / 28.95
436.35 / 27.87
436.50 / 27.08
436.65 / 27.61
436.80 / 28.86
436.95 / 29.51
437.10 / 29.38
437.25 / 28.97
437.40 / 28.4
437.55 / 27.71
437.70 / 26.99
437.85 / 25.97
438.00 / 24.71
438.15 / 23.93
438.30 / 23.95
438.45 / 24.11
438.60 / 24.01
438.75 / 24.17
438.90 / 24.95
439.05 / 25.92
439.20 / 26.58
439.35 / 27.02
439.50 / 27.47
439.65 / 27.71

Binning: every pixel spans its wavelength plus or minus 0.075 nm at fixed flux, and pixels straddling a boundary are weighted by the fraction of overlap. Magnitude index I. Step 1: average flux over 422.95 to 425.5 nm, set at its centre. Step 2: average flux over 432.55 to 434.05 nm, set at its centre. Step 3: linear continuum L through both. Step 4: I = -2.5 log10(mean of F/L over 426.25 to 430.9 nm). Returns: 0.19 mag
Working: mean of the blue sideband 24.7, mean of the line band 21.2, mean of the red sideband 26.1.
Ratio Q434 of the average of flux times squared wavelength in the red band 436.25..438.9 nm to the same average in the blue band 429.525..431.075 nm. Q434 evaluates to 1.50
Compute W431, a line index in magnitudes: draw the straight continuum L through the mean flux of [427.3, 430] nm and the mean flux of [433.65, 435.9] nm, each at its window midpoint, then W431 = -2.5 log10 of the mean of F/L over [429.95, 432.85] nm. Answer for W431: 0.079 mag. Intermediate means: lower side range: 21.9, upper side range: 25.7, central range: 22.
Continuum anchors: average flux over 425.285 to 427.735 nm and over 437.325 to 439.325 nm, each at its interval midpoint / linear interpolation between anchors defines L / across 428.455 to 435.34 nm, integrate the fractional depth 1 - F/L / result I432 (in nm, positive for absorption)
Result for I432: 0.43 nm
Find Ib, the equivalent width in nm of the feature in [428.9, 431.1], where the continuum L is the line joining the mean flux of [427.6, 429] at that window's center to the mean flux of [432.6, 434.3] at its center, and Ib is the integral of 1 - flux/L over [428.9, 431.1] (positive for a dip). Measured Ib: 0.38 nm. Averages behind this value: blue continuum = 22.4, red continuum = 25.6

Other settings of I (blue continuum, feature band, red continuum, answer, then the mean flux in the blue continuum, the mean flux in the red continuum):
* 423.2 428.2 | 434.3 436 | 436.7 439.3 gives -0.03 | 24.2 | 26.4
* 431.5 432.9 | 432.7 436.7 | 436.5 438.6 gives -0.01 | 25.5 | 26.8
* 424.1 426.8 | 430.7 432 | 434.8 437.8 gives 0.20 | 25.1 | 28.1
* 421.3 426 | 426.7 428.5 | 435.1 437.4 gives 0.16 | 25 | 28.4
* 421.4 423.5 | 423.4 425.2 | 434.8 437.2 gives 0.01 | 24.6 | 28.1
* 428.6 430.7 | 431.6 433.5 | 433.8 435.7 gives -0.14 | 19.9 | 25.4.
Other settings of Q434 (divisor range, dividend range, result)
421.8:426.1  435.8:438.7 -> 1.15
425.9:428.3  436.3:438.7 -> 1.22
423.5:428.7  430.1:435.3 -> 1.02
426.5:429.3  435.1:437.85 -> 1.31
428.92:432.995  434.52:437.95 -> 1.29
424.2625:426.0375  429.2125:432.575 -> 0.86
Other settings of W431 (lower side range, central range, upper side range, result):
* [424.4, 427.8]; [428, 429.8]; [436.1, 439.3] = 0.134 mag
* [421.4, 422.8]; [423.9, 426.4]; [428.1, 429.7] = -0.070 mag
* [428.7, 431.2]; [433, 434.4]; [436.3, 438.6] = -0.083 mag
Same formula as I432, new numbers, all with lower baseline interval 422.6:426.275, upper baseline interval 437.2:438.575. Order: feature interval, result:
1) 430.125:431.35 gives 0.33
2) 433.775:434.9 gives 0.07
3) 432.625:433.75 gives -0.05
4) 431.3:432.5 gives 0.02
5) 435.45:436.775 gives -0.13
